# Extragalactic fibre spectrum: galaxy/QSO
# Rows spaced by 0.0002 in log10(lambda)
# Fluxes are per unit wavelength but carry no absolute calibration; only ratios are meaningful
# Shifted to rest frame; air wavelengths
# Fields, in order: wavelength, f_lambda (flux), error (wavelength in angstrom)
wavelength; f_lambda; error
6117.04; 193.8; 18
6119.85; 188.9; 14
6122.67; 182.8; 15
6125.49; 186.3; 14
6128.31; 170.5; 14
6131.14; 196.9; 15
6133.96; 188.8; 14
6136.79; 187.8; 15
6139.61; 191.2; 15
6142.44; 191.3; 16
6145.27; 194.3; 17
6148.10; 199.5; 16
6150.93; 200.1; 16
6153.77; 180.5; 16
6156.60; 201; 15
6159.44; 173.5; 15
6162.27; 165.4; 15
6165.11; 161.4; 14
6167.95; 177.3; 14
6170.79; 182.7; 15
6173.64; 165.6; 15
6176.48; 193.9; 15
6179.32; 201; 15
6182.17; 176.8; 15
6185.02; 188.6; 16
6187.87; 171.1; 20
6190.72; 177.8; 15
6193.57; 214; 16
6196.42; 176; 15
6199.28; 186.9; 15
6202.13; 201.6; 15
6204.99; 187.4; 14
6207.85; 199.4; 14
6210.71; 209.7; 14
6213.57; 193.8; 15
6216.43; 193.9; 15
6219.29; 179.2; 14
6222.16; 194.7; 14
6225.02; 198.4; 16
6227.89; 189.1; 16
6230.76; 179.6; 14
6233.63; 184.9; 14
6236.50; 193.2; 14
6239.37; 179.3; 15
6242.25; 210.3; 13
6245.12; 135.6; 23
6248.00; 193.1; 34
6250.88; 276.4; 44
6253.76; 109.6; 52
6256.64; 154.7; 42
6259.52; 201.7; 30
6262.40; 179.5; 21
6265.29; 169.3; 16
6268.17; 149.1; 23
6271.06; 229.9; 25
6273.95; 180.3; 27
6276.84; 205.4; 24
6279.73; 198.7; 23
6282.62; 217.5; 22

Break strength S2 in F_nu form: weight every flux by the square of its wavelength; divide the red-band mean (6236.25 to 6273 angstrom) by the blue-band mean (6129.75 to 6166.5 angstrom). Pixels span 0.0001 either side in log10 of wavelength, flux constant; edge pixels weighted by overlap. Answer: 1.01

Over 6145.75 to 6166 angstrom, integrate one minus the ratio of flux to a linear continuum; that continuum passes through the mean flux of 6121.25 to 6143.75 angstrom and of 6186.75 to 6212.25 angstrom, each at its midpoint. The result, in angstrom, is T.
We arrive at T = 0.5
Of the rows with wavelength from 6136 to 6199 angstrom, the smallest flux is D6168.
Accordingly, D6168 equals 161.4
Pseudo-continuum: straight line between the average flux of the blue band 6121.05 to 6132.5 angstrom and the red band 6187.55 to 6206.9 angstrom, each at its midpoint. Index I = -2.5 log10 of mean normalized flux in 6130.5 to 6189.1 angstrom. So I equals 0.008 mag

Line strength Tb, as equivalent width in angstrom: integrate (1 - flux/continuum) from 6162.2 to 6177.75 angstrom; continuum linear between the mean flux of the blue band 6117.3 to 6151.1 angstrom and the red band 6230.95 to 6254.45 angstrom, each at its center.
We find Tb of 1.1 angstrom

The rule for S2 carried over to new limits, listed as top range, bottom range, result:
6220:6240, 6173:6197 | 1.03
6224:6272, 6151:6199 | 1.03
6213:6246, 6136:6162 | 1.01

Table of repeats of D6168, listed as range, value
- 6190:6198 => 176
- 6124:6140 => 170.5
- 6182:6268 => 109.6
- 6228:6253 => 135.6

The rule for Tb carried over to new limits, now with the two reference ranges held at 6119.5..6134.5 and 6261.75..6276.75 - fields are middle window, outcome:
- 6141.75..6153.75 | -0.63 angstrom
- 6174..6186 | -0.21 angstrom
